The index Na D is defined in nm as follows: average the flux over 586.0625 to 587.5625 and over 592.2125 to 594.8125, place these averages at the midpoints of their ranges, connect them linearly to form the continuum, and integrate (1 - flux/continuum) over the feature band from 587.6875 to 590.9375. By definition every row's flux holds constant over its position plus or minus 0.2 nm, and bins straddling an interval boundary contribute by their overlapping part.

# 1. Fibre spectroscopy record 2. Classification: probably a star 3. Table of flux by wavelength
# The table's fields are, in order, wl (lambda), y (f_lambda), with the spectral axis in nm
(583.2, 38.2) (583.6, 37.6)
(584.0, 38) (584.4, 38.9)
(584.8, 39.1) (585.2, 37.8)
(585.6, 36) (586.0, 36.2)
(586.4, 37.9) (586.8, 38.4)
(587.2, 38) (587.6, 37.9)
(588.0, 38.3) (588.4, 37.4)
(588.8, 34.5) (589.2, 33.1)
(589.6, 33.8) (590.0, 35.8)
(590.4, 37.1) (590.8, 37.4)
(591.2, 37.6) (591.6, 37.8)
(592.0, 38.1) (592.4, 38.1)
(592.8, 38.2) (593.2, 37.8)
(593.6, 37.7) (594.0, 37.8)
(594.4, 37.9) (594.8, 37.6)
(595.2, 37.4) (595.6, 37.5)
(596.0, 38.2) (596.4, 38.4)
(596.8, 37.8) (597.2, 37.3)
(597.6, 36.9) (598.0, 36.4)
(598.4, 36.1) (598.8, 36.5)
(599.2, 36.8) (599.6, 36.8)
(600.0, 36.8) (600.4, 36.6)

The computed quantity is 0.17 nm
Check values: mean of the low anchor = 37.9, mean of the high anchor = 37.9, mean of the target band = 36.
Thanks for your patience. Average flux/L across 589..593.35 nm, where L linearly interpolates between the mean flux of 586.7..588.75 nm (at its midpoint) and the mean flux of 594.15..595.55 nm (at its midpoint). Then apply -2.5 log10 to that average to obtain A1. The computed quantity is 0.03 mag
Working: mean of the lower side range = 37.7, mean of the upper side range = 37.6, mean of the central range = 36.8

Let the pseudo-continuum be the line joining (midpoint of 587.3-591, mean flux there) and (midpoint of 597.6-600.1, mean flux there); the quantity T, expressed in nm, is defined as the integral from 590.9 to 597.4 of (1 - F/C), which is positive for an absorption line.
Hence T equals -0.25 nm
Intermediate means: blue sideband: 36.2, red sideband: 36.6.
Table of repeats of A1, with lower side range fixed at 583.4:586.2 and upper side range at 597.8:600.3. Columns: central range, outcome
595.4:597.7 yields -0.03 mag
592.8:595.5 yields -0.02 mag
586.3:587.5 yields -0.02 mag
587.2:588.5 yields -0.01 mag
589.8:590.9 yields 0.02 mag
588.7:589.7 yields 0.11 mag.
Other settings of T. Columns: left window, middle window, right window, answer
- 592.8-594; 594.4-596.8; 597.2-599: -0.04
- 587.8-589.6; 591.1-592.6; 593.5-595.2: -0.05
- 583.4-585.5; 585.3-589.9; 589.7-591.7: 0.13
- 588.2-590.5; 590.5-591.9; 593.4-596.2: -0.06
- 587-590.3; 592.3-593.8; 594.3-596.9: -0.03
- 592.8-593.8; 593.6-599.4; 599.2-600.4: 0.00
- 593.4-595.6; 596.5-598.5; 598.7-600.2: 0.00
